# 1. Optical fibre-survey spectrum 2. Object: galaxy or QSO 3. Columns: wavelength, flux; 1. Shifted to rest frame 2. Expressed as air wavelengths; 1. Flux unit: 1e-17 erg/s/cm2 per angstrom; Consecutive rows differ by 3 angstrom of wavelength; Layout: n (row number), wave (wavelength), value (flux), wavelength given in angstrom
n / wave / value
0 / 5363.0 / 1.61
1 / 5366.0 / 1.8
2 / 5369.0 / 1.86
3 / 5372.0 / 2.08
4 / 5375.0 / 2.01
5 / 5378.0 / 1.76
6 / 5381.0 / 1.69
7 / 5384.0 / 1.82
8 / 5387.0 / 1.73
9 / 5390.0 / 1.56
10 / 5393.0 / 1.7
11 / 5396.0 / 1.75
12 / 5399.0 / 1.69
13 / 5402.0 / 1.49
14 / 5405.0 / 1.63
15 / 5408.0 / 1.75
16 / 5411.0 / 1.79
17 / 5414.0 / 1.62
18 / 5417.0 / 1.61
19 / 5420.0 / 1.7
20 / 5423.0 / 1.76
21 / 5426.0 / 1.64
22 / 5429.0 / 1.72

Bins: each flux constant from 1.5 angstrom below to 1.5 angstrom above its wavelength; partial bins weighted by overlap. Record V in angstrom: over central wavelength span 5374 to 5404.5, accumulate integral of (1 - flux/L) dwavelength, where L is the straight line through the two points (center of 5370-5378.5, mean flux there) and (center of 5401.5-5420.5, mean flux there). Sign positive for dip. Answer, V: 2.2 angstrom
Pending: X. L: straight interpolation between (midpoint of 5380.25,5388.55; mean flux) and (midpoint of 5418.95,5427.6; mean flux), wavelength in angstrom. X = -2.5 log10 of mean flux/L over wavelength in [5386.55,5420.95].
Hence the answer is 0.038 mag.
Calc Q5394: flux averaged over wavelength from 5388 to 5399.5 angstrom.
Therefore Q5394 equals 1.68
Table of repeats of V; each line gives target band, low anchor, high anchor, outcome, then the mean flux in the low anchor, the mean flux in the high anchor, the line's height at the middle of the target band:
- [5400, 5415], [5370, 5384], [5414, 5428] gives 0.7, 1.88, 1.67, 1.74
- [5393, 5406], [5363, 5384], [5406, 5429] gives 0.8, 1.85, 1.7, 1.76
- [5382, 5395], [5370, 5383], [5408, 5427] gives 0.9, 1.88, 1.69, 1.83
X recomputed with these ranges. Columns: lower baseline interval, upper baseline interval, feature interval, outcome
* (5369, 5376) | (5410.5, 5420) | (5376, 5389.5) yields 0.107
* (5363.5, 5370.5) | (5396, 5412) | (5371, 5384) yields -0.063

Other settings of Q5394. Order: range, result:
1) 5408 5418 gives 1.69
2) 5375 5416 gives 1.7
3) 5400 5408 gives 1.6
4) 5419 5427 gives 1.7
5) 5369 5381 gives 1.91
